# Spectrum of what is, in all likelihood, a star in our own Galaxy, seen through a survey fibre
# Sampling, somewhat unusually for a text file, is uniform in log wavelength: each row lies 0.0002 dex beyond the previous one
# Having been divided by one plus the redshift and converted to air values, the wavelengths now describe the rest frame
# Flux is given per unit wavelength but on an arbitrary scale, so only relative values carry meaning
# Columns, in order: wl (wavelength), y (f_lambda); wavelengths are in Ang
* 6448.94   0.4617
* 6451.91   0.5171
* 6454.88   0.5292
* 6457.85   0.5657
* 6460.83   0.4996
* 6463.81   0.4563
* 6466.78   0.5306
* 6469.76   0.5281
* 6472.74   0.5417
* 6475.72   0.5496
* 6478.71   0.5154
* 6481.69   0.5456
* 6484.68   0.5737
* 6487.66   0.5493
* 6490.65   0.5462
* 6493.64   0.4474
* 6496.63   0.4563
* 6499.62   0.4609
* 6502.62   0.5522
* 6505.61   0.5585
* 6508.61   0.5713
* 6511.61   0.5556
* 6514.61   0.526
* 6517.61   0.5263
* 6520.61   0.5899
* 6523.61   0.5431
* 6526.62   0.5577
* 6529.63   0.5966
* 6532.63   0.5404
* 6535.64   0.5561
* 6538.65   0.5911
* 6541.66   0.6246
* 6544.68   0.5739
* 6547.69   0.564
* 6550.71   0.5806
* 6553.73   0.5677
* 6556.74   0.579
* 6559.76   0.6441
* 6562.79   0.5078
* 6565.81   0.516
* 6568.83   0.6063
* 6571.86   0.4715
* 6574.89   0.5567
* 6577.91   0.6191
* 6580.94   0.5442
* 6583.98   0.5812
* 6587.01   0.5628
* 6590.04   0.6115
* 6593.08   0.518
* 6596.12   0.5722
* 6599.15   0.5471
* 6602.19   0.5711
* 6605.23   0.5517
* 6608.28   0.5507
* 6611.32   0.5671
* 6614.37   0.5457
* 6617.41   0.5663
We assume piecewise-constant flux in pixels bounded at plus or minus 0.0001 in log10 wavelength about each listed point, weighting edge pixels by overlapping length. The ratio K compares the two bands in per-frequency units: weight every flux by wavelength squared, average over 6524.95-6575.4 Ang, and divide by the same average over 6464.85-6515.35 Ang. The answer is 1.1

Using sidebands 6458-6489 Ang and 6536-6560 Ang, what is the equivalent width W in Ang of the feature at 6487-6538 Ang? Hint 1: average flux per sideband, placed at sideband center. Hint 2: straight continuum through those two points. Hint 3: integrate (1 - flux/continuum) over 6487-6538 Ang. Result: 1.99 Ang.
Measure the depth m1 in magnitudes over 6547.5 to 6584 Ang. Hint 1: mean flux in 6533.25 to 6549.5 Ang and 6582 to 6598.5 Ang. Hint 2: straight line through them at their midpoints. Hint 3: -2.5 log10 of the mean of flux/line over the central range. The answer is 0.019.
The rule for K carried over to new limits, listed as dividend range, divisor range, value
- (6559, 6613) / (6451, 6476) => 1.11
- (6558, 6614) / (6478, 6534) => 1.07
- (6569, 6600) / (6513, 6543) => 1.01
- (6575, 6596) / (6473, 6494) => 1.10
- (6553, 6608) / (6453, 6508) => 1.11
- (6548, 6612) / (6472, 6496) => 1.09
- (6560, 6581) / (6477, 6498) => 1.09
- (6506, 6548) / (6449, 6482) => 1.10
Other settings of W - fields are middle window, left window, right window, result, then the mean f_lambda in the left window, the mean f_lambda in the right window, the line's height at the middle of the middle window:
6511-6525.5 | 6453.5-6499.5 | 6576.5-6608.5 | -0.3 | 0.52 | 0.567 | 0.537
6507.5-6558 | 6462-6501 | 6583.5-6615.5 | -3.0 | 0.516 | 0.561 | 0.535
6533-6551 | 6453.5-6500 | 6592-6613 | -1.4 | 0.52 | 0.555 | 0.538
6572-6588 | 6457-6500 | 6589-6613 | -0.3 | 0.518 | 0.56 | 0.553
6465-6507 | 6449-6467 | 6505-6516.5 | 0.6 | 0.511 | 0.551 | 0.532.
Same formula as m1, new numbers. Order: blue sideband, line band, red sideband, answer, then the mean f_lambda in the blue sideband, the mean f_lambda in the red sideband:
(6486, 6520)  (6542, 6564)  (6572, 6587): -0.05 mag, 0.525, 0.565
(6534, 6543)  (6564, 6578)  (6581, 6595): 0.05 mag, 0.589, 0.566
